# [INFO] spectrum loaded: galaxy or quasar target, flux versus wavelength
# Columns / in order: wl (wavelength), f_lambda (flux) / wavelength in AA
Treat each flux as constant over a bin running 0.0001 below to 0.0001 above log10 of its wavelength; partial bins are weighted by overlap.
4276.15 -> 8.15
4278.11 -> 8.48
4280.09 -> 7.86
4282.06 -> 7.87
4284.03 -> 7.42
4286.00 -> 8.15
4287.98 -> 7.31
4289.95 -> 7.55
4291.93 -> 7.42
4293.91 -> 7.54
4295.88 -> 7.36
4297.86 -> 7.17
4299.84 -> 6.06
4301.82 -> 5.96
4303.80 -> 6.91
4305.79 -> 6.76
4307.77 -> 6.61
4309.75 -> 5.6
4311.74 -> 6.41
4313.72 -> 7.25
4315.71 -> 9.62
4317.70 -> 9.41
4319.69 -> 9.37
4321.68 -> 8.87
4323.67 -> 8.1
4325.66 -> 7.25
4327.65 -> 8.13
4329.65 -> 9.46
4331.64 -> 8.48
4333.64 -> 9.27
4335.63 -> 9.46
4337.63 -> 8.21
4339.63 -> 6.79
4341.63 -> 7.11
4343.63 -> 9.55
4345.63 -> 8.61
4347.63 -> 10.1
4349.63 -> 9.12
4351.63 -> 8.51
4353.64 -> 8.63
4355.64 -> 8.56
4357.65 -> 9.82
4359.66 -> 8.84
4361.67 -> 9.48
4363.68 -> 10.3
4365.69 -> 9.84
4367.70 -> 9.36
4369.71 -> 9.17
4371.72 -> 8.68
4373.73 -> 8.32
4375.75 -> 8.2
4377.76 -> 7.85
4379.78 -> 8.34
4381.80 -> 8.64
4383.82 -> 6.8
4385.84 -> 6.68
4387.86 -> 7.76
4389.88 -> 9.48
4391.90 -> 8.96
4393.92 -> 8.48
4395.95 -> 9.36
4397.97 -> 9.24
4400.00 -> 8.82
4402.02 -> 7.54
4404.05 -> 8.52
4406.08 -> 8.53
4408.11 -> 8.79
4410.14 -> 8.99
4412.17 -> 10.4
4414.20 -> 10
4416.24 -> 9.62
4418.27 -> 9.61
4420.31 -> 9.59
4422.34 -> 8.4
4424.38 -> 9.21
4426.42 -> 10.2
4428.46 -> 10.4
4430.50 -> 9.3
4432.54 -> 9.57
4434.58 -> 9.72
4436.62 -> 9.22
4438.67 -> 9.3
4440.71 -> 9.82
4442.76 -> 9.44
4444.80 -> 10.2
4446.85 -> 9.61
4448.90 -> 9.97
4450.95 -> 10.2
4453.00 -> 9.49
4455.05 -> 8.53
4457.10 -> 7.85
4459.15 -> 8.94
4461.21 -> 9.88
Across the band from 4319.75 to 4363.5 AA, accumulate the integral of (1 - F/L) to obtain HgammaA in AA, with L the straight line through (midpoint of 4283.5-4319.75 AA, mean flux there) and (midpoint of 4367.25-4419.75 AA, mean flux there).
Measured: -4.5 AA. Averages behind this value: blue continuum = 7.31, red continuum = 8.7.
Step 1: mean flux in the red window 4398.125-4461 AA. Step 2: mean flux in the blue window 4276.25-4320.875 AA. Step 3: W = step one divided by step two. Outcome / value 1.25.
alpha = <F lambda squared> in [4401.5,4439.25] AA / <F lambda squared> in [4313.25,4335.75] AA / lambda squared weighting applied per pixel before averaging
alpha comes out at 1.1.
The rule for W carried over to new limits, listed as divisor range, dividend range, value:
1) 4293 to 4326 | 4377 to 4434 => 1.20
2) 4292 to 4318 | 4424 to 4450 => 1.37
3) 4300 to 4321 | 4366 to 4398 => 1.15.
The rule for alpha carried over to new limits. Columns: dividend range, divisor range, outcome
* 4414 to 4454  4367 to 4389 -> 1.21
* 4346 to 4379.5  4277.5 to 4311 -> 1.30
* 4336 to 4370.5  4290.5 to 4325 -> 1.23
